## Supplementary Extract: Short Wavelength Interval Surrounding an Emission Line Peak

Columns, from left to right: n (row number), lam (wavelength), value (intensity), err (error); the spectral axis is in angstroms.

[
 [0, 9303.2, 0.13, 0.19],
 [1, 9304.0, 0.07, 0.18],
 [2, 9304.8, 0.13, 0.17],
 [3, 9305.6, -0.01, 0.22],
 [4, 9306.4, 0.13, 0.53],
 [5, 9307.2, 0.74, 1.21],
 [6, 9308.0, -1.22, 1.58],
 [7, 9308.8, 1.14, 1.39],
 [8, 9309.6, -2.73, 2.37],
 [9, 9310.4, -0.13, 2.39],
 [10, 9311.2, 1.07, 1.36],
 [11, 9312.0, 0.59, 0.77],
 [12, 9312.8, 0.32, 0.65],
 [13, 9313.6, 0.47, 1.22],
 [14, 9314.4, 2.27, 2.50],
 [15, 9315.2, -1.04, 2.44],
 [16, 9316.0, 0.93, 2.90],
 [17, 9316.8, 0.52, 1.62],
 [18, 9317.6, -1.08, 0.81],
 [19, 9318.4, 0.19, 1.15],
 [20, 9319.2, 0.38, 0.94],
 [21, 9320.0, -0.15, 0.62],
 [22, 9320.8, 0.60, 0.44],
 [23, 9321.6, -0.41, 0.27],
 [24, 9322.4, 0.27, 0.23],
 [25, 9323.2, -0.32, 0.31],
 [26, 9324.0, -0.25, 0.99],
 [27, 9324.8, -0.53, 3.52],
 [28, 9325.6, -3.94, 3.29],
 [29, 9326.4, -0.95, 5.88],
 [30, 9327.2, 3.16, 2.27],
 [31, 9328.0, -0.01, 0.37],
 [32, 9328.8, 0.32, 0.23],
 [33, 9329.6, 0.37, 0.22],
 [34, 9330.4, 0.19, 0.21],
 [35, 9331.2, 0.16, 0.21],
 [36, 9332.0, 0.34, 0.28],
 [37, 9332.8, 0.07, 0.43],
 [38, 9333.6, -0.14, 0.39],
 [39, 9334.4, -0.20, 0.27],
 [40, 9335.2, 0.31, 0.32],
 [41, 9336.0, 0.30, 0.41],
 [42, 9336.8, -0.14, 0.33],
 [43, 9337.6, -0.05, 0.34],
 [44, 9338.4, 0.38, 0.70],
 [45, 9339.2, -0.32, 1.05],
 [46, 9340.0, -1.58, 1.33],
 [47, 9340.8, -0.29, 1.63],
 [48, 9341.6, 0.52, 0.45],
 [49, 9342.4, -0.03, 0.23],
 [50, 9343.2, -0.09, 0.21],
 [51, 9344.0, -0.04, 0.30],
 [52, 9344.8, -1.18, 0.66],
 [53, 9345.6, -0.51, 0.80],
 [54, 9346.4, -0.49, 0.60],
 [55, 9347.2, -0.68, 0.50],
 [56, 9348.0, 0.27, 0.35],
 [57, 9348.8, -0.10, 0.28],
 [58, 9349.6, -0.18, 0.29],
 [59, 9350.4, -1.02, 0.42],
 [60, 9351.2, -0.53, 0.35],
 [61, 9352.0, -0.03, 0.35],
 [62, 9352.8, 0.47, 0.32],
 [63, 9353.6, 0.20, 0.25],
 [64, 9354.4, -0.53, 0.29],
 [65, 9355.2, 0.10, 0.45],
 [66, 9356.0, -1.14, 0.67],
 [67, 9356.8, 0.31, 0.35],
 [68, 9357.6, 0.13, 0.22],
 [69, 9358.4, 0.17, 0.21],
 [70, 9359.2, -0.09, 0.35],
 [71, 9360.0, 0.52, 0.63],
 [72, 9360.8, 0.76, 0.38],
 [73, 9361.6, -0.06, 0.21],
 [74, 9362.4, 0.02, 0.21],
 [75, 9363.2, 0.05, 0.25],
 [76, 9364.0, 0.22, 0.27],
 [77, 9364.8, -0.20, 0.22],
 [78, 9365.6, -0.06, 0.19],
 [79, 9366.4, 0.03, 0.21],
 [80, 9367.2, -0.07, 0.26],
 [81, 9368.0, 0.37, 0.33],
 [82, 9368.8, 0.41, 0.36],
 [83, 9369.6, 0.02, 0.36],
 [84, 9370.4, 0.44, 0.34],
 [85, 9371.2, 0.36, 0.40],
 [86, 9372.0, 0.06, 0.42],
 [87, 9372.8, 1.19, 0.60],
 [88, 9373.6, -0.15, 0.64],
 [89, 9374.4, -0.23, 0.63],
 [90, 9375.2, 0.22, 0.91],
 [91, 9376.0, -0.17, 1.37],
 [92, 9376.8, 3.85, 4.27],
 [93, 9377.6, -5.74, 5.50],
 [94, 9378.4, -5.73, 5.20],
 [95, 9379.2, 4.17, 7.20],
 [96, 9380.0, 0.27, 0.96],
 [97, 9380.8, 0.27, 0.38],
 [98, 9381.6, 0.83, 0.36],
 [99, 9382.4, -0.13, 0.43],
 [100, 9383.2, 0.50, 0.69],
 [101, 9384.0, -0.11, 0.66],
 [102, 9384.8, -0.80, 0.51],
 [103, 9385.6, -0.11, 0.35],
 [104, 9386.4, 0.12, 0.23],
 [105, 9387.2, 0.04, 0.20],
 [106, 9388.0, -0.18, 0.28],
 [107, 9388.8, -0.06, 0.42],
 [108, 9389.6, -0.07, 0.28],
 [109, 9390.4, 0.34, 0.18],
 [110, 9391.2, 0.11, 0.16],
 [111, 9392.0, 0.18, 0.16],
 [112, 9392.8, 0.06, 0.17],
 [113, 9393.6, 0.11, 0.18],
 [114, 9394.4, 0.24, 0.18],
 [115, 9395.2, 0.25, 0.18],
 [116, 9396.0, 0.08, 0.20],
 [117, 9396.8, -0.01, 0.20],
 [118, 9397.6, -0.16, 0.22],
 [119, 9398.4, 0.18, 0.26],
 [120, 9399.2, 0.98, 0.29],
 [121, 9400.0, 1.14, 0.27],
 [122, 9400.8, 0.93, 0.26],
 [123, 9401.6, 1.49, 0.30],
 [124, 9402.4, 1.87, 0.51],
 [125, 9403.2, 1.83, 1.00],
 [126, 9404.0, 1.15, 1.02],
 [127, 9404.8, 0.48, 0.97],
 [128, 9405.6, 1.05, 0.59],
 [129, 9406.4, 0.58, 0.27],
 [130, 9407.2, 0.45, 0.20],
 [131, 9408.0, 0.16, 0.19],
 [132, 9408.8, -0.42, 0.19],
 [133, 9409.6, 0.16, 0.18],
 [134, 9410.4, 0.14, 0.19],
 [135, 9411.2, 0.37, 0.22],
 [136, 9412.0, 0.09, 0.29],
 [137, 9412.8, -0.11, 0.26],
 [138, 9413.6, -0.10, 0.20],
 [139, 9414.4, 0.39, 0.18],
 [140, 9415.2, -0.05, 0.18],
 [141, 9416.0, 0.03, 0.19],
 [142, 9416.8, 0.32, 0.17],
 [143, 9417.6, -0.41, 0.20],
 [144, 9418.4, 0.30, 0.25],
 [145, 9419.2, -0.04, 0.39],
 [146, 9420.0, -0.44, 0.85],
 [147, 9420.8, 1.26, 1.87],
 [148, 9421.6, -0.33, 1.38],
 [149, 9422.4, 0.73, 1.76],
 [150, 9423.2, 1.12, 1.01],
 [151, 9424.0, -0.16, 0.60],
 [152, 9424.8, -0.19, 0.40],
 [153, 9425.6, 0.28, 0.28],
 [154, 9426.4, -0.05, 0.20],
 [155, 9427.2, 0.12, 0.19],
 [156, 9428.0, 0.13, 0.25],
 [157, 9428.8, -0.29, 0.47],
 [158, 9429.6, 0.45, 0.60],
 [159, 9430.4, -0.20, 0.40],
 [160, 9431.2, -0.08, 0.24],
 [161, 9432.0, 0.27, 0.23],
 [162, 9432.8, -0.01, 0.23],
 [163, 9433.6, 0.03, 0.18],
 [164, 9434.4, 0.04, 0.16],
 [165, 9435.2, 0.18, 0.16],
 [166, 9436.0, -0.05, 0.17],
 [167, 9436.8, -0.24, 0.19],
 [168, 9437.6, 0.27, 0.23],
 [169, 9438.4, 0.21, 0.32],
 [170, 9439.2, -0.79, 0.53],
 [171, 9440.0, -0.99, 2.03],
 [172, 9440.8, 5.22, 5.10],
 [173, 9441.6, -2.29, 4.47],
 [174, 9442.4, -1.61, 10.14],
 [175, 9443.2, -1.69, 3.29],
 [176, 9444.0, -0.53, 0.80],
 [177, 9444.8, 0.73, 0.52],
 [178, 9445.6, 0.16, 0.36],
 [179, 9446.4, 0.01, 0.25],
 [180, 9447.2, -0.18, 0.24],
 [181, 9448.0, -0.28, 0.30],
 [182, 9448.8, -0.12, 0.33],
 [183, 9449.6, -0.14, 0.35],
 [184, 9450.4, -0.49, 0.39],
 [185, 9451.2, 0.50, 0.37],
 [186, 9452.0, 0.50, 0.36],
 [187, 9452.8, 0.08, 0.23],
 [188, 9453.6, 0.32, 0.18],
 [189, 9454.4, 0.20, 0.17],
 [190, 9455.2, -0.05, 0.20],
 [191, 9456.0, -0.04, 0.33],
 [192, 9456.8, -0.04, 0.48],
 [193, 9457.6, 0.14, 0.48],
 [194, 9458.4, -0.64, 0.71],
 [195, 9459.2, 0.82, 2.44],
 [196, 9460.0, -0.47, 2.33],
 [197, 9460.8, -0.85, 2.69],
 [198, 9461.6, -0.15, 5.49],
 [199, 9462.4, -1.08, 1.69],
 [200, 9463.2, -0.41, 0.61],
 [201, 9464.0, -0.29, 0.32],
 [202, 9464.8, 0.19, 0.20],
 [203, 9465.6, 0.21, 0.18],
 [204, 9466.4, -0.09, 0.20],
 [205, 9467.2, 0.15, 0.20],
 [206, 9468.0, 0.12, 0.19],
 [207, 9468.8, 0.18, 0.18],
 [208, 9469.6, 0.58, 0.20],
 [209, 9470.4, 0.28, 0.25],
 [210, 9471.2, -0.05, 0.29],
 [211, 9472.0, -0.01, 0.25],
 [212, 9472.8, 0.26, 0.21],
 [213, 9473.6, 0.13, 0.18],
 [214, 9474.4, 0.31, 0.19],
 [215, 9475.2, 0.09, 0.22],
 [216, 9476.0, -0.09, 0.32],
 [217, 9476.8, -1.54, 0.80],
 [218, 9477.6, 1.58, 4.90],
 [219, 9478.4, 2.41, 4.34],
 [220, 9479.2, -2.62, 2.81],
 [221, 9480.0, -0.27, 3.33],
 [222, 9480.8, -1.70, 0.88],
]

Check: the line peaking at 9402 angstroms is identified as [O III]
